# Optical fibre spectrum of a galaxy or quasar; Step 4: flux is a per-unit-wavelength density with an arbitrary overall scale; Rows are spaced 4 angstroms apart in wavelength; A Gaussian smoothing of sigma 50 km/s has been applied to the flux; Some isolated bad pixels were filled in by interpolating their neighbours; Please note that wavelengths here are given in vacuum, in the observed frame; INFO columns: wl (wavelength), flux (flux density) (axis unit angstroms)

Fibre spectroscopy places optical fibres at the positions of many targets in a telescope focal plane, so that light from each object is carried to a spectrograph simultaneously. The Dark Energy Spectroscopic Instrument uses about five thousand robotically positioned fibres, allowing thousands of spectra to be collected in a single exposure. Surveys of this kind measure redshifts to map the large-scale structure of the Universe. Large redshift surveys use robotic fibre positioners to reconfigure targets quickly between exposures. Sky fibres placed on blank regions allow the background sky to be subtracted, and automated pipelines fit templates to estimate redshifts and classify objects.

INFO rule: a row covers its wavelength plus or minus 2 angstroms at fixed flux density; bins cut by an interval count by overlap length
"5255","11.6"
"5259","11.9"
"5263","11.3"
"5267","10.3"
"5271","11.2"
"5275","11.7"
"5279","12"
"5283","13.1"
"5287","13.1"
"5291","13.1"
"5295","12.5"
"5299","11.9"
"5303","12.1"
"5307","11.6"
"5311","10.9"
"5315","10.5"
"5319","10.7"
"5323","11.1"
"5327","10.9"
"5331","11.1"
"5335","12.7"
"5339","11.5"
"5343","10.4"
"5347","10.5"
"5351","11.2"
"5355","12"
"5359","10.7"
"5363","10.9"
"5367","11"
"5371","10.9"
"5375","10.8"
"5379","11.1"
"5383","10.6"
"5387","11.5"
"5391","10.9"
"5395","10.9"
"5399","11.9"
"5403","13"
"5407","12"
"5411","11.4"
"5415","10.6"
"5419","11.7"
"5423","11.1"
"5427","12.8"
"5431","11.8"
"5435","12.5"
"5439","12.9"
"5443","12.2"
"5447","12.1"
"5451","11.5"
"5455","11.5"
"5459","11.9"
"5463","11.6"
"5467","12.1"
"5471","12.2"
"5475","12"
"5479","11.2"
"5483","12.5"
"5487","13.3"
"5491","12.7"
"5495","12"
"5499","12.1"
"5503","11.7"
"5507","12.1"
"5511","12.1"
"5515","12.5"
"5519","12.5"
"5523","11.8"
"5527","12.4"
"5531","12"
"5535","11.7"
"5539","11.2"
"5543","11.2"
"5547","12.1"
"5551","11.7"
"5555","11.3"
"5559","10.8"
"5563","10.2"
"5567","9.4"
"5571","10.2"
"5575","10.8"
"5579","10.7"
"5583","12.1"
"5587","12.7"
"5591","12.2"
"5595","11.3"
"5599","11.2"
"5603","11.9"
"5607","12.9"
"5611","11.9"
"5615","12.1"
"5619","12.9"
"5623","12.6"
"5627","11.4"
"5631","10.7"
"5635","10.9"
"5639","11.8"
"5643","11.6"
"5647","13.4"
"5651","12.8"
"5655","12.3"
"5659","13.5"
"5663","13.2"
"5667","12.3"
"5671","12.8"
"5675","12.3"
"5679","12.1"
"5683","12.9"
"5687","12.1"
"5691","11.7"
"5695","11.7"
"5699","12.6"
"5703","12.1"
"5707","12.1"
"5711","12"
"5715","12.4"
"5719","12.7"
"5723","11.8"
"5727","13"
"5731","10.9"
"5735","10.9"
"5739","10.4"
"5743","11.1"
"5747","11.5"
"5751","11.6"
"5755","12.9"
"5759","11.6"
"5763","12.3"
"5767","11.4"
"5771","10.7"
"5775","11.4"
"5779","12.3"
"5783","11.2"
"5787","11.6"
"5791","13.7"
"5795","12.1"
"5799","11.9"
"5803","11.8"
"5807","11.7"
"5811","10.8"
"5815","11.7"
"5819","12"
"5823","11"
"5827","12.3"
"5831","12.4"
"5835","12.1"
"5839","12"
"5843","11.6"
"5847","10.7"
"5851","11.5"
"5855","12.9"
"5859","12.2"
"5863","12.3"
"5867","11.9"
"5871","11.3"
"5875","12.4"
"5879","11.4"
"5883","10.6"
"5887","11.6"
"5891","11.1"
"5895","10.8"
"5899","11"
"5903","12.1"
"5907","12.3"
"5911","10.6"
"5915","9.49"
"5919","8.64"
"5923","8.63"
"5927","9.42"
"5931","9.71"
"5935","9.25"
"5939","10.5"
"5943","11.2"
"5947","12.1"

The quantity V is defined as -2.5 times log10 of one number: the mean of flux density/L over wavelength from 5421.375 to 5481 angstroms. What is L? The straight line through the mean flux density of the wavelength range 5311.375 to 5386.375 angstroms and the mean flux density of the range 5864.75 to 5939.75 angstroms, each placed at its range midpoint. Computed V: -0.09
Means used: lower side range 11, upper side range 10.7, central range 12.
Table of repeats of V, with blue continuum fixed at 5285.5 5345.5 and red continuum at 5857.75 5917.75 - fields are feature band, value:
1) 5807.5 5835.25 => -0.03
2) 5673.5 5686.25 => -0.09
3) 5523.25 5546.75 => -0.02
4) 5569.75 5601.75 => 0.00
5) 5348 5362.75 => 0.04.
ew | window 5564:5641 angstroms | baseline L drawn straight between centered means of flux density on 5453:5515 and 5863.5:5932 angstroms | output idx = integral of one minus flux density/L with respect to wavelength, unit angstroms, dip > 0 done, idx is 1.1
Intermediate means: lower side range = 12.1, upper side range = 10.8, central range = 11.5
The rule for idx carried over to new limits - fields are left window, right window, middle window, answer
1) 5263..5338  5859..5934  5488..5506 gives -1.2 angstroms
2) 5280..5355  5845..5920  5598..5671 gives -4.8 angstroms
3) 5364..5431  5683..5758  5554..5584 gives 2.7 angstroms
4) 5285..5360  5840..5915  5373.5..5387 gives 0.7 angstroms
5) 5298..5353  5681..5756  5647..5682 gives -2.7 angstroms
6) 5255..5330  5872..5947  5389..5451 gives -2.2 angstroms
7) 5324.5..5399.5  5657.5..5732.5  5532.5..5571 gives 2.5 angstroms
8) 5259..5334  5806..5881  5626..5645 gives 0.8 angstroms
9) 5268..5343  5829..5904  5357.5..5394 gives 2.4 angstroms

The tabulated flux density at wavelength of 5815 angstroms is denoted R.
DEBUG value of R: 11.7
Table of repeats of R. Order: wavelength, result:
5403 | 13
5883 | 10.6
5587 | 12.7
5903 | 12.1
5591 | 12.2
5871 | 11.3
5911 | 10.6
